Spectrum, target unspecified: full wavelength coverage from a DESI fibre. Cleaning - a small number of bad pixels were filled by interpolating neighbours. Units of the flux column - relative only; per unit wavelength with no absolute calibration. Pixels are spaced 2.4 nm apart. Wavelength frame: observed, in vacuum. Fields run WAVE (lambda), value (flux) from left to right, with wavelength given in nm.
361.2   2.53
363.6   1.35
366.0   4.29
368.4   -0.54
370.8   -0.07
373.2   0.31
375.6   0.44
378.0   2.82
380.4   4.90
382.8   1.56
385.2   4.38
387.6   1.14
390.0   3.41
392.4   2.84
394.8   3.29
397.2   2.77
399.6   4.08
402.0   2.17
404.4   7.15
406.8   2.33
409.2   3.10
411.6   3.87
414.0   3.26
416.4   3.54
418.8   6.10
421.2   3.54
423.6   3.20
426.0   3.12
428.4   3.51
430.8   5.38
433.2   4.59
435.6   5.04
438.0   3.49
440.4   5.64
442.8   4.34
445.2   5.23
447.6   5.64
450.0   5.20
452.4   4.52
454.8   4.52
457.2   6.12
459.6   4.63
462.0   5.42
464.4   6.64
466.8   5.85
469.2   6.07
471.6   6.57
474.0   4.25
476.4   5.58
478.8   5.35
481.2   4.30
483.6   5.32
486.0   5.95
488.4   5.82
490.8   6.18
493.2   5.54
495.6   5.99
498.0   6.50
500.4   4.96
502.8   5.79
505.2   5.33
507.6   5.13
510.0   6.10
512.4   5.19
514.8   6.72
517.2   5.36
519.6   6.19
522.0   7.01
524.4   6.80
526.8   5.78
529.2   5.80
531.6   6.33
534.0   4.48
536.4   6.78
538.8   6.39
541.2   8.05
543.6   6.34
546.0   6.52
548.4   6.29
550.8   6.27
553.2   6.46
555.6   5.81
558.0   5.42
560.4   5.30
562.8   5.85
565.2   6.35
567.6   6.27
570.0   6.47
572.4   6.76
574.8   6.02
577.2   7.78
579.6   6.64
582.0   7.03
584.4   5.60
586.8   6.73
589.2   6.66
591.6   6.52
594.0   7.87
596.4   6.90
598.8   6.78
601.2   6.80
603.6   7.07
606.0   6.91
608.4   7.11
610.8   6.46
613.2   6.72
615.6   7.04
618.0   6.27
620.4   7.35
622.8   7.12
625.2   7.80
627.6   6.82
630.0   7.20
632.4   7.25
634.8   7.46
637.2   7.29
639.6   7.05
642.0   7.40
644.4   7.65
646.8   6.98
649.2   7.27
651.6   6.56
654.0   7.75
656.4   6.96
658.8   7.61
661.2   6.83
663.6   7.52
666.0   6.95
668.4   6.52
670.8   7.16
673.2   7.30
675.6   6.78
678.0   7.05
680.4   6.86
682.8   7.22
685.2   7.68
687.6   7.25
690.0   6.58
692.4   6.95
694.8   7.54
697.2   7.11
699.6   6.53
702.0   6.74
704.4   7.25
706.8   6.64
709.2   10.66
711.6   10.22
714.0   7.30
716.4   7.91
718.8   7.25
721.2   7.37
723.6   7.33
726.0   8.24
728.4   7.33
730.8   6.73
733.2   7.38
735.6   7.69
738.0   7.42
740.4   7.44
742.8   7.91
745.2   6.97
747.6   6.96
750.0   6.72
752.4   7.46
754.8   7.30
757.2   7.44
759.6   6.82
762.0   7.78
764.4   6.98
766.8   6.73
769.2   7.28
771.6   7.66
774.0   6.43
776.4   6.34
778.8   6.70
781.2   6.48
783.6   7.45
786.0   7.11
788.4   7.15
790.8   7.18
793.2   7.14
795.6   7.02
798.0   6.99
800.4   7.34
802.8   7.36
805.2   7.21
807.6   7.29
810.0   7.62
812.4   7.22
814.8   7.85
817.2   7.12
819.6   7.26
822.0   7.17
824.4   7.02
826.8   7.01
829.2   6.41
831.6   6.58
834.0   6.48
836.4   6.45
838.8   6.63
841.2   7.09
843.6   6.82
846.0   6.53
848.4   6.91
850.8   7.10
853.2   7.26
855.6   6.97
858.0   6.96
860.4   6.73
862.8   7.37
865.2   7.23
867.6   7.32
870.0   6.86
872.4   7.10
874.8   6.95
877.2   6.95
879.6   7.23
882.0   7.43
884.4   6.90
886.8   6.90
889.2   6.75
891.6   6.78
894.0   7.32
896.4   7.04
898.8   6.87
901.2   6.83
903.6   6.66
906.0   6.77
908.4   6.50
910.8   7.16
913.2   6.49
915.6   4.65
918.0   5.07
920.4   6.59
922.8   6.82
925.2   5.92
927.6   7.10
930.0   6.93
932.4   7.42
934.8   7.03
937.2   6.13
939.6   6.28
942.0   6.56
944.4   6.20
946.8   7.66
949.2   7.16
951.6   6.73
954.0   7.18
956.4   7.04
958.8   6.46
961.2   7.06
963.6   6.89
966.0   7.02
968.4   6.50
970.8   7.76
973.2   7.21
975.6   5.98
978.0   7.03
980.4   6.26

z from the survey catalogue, 0.08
